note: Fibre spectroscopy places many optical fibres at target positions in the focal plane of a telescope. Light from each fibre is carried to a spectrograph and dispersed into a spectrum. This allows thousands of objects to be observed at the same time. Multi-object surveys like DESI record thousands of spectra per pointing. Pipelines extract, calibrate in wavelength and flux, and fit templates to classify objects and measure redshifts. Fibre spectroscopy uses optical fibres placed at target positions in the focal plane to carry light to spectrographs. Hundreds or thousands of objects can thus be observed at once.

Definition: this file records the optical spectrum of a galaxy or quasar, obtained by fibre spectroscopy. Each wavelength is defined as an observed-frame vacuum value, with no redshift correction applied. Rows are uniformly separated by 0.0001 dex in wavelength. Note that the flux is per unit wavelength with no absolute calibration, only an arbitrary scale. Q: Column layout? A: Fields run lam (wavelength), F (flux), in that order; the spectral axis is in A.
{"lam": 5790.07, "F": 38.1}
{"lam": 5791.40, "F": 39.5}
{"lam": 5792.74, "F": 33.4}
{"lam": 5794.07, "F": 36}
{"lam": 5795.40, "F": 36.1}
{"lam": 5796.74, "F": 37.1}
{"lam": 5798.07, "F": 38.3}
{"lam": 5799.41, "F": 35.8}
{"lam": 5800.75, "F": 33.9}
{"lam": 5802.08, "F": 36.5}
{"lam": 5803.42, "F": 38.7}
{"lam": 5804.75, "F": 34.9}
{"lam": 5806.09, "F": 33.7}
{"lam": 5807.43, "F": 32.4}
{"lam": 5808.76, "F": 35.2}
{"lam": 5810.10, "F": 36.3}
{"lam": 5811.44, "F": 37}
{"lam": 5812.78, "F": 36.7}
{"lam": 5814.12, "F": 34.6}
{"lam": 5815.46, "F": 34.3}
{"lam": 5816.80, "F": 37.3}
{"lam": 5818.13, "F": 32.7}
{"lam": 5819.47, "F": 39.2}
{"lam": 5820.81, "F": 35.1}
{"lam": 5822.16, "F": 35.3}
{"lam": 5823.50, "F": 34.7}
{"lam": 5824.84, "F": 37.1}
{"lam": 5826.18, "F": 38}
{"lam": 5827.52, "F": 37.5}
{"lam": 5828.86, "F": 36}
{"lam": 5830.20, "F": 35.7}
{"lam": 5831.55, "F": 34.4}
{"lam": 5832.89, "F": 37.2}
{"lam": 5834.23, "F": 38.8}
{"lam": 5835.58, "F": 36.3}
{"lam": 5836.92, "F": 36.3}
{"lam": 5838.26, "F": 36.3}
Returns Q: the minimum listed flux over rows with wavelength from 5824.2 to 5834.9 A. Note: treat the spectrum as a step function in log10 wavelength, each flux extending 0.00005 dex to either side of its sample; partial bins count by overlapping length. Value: 34.4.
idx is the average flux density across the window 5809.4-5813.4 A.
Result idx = 36.6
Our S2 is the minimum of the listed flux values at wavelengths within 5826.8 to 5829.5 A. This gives 36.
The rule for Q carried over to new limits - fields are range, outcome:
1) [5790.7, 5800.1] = 33.4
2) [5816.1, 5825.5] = 32.7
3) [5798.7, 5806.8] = 33.7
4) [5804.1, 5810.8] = 32.4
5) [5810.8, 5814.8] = 34.6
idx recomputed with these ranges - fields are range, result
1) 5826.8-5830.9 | 36.4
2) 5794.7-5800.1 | 36.8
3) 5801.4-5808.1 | 35.3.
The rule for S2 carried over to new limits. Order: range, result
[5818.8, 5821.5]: 35.1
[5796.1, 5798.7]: 37.1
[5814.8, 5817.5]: 34.3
